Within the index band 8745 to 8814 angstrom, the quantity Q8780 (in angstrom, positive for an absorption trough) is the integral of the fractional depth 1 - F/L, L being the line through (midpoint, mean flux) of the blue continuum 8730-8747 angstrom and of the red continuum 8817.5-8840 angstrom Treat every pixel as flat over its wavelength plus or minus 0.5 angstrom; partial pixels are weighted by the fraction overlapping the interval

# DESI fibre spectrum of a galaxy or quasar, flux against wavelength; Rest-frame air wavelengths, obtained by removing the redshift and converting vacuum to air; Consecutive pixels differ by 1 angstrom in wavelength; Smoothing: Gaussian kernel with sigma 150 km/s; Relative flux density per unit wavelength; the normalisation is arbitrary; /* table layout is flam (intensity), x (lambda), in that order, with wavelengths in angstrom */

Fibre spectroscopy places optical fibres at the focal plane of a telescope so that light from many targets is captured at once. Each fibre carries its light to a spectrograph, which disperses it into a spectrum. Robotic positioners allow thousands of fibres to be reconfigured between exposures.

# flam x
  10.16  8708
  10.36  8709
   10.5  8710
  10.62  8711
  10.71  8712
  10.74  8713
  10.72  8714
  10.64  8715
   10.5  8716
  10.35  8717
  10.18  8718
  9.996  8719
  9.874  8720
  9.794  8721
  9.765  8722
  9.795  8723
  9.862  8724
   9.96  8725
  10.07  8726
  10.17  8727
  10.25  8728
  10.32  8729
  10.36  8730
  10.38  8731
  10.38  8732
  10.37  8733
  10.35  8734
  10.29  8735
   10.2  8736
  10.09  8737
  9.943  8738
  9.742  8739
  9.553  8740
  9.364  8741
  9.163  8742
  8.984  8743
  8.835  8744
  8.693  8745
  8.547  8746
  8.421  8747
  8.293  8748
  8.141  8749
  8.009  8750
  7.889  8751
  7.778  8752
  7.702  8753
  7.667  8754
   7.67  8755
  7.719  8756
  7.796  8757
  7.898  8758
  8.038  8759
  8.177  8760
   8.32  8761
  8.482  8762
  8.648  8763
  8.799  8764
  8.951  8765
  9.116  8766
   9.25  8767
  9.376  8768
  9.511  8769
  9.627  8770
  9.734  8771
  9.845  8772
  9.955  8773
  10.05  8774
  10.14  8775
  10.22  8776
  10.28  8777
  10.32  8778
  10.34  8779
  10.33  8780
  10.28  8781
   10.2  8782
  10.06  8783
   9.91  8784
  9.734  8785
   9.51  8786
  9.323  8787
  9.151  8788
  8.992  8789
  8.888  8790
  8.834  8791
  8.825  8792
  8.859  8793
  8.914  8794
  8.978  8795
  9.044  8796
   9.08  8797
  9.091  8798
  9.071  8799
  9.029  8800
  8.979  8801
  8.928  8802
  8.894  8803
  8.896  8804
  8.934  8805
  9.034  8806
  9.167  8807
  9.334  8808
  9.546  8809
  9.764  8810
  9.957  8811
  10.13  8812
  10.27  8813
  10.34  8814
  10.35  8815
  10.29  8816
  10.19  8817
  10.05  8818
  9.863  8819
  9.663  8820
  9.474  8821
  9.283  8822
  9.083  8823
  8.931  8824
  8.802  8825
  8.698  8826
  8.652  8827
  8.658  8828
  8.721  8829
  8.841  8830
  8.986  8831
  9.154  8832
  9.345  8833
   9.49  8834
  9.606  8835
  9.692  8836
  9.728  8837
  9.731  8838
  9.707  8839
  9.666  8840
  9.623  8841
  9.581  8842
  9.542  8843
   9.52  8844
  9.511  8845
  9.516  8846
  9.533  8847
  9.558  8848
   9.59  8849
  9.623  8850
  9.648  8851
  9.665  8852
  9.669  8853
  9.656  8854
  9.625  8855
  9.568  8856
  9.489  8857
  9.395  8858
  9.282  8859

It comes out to 2.80 angstrom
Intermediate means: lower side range 9.66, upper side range 9.29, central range 9.1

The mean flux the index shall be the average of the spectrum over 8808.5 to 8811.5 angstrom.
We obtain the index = 9.76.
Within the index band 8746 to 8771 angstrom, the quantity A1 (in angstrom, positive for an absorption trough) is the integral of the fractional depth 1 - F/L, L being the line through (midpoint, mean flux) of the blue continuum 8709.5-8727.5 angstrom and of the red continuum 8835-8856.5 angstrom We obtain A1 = 4.0 angstrom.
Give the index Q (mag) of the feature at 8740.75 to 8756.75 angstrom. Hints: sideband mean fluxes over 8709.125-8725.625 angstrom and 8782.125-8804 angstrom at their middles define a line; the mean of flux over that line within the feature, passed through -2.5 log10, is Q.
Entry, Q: 0.183 mag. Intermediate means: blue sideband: 10.3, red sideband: 9.16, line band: 8.28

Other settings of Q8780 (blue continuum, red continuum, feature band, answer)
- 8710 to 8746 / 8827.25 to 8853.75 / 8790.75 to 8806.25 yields 1.1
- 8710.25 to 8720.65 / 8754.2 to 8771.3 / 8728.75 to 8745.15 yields -0.4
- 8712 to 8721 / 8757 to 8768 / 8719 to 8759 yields 1.2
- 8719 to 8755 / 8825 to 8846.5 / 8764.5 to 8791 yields -1.0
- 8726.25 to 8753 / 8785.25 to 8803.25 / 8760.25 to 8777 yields -0.4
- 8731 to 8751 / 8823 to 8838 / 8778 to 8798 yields -0.5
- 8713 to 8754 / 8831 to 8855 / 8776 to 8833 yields 0.9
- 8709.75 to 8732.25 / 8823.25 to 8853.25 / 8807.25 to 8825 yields -0.4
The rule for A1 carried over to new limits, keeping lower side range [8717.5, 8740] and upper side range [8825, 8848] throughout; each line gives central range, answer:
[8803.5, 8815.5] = -0.2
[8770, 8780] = -0.3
